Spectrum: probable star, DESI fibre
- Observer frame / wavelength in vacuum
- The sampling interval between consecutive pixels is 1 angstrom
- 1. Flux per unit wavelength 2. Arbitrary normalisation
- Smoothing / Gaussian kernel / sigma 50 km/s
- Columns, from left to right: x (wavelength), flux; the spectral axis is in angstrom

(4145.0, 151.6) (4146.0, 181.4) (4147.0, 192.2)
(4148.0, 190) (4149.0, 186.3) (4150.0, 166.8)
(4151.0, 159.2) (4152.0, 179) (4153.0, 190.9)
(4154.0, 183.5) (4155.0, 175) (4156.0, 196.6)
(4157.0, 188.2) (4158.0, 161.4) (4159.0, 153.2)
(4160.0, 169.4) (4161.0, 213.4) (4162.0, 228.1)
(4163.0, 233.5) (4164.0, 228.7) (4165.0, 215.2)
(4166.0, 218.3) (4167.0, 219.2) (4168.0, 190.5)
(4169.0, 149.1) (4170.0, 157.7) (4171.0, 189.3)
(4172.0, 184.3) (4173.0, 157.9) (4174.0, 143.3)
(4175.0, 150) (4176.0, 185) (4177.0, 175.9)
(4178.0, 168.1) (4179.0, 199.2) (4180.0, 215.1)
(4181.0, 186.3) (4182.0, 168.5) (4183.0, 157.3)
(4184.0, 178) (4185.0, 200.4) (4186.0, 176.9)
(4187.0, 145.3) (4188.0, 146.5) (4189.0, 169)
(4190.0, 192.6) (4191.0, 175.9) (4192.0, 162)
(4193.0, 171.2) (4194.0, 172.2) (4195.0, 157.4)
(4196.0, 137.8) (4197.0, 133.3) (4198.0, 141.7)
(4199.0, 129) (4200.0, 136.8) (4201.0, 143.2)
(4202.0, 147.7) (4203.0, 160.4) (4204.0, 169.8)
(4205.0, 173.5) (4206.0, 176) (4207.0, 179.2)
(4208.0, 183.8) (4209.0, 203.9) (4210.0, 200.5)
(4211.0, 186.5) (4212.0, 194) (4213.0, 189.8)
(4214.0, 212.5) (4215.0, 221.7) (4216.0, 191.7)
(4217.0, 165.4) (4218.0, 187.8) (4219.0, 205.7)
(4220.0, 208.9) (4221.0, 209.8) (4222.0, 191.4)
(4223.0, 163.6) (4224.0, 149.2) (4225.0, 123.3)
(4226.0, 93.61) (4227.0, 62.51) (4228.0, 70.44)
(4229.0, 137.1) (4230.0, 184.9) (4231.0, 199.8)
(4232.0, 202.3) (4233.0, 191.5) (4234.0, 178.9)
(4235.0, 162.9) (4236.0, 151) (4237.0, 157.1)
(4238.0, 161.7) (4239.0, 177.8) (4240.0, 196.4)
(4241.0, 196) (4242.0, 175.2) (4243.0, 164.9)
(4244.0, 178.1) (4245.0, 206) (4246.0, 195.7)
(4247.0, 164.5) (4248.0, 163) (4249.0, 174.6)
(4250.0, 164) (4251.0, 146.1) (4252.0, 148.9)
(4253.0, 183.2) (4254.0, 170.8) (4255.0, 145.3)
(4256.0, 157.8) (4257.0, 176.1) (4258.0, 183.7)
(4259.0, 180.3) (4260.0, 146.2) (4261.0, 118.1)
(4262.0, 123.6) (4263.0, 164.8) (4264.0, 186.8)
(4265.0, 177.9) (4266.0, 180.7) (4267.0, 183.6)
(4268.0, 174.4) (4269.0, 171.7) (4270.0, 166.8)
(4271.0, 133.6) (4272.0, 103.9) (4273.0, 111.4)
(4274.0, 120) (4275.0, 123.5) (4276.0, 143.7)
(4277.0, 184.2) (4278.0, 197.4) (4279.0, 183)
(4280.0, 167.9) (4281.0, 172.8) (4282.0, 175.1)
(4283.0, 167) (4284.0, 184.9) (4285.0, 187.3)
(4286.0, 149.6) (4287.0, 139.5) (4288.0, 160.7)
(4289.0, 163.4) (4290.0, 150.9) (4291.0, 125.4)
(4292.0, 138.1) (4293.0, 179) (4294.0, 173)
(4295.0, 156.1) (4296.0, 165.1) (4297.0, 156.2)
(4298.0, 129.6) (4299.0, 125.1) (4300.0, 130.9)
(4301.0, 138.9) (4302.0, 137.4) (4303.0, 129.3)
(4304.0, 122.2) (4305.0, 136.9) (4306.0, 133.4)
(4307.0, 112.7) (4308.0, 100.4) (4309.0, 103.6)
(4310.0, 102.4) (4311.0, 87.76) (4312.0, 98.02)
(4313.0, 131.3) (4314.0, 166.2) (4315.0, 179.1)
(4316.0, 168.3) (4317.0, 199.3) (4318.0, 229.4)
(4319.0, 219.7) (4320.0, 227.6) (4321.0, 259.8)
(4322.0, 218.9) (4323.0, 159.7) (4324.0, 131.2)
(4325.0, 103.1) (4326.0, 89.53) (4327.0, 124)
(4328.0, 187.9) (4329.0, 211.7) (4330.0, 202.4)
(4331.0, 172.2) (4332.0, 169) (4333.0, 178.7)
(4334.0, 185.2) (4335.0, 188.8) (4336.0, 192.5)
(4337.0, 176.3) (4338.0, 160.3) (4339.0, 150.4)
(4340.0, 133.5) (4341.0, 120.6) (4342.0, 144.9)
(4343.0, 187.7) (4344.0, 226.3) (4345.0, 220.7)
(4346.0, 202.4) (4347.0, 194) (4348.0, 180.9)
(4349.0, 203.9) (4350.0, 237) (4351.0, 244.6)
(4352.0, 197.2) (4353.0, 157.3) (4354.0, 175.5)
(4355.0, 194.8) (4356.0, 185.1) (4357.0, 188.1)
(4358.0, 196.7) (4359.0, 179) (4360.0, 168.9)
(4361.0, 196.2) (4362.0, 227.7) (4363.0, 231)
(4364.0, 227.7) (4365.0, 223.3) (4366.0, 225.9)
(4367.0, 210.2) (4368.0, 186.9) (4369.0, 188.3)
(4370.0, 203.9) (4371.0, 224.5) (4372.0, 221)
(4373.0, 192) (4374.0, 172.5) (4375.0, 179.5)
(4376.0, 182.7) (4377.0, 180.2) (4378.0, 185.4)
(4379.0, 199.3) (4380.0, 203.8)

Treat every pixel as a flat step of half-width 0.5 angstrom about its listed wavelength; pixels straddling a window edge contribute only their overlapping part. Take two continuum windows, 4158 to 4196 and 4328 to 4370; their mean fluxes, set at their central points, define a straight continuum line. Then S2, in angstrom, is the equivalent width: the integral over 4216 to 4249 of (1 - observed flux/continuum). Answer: 2.8 angstrom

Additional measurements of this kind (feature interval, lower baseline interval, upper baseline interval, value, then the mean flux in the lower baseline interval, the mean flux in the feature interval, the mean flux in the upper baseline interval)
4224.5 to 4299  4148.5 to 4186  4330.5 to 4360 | 9.7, 184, 160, 184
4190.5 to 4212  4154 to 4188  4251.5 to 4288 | 1.4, 184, 165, 161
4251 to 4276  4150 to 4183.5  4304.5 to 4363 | 3.2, 184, 155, 173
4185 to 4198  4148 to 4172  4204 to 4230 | 1.2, 189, 162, 172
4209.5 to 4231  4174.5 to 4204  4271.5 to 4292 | -1.1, 165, 170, 155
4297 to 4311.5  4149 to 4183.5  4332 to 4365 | 5.1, 184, 122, 189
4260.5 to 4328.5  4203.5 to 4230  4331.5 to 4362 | 9.9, 171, 154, 185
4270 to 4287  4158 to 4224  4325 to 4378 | 2.5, 179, 156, 188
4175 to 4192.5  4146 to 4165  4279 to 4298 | 0.7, 189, 176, 161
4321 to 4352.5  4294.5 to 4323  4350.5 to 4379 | -0.5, 152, 179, 198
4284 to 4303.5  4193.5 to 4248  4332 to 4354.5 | 3.1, 169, 150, 184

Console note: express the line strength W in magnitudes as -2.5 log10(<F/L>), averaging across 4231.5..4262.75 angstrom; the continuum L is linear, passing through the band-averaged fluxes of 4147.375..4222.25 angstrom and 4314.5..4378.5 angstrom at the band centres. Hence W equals 0.09 mag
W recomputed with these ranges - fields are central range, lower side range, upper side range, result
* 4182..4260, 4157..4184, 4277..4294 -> 0.05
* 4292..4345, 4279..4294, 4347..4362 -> 0.13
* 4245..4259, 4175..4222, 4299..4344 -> -0.01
